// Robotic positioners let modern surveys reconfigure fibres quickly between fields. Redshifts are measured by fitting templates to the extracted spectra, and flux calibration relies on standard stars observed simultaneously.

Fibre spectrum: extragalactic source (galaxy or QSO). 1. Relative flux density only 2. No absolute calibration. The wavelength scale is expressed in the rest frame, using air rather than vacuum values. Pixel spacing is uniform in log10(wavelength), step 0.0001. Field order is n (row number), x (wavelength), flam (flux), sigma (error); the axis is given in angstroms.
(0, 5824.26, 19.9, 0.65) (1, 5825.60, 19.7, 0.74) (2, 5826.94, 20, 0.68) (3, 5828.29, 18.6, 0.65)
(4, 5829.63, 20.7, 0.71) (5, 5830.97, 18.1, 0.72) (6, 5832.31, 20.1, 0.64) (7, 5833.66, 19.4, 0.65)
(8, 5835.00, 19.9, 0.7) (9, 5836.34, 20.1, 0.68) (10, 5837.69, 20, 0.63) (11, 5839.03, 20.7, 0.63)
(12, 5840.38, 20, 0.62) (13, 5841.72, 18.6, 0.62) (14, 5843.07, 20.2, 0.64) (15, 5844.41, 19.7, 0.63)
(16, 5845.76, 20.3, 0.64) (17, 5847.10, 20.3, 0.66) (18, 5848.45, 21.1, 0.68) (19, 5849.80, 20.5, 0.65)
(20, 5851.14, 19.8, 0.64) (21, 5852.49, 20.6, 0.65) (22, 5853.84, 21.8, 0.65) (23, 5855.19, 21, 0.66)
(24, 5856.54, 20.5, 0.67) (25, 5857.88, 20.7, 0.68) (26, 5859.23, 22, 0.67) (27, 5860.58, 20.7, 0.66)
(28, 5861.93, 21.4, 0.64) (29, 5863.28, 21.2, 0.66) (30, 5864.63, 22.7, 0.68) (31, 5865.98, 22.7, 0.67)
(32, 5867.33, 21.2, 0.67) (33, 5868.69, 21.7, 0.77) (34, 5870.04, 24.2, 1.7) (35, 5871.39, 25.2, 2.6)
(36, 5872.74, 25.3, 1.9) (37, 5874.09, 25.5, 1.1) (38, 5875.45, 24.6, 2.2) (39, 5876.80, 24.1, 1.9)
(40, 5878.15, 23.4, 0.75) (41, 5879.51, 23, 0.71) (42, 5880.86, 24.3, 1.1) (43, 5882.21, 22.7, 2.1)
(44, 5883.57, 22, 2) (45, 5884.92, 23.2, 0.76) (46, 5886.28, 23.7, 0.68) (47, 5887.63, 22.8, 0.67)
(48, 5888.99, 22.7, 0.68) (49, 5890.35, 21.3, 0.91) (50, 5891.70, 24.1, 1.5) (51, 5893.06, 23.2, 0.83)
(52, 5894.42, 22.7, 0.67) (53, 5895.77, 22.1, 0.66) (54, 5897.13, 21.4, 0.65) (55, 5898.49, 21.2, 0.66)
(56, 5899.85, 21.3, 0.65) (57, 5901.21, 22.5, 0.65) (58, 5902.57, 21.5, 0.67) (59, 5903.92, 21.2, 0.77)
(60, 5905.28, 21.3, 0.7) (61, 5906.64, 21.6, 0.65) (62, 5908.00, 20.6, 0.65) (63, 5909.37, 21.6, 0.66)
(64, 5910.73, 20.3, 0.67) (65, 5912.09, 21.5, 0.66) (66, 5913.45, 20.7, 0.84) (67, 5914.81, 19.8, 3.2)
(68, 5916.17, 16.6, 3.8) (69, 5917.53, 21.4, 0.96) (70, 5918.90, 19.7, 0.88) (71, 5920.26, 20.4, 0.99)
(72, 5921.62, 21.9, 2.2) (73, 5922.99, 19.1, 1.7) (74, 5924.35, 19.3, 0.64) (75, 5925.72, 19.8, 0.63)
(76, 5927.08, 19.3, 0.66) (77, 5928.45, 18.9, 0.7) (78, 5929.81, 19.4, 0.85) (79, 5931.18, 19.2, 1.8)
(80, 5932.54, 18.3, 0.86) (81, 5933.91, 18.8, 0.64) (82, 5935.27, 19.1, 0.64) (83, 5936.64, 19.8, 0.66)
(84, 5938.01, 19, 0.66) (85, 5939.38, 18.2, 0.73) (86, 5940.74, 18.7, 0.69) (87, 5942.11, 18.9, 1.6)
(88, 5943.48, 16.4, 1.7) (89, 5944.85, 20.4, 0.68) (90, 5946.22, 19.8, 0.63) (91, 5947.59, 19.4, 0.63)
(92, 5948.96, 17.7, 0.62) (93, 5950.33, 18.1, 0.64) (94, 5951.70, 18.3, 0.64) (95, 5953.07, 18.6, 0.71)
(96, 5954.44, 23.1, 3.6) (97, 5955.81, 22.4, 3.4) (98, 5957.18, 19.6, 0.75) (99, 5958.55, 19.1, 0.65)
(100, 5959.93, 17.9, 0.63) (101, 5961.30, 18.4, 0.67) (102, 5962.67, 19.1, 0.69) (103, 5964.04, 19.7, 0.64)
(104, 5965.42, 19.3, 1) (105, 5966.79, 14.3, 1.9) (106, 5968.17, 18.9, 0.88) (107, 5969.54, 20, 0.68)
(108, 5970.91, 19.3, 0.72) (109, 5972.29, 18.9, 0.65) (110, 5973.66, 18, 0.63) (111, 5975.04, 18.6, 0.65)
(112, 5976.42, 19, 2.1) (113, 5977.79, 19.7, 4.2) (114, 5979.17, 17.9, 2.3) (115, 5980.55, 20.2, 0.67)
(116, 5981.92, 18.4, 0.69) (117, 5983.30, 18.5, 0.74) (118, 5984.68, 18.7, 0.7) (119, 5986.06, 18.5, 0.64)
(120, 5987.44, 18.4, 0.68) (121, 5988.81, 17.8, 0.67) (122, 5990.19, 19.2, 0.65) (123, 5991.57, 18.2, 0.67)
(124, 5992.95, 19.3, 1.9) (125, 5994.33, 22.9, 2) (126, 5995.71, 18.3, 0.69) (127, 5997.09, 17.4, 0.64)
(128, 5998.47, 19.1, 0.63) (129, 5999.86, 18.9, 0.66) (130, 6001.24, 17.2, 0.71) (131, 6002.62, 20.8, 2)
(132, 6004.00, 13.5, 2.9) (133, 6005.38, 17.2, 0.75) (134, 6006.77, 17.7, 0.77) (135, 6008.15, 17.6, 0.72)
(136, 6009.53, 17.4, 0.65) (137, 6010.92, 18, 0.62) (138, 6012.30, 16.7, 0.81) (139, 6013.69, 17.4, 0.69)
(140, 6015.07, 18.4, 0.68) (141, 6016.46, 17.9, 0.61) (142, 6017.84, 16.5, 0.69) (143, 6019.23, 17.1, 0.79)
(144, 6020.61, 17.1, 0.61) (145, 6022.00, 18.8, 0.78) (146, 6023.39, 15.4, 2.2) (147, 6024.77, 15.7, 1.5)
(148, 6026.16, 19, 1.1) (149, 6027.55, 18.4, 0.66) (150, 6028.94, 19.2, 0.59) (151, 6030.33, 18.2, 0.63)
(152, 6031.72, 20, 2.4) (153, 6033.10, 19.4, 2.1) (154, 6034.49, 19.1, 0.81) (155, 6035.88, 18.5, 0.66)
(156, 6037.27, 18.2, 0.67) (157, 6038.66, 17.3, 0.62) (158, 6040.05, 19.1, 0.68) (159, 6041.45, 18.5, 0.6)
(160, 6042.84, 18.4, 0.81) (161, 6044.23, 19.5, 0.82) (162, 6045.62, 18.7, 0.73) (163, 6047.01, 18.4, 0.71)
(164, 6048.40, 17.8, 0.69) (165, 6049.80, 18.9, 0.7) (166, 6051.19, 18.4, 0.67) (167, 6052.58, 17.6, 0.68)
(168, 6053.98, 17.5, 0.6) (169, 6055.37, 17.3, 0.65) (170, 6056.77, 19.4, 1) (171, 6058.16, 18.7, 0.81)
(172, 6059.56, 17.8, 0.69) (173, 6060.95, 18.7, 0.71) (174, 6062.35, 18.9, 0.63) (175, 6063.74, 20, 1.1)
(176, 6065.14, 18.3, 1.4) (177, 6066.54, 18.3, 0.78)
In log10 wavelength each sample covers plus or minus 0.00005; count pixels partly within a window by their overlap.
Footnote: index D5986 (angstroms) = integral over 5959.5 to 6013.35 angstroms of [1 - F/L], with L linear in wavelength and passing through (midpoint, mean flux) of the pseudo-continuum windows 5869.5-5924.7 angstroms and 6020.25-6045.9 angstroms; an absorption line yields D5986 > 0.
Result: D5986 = 3.29 angstroms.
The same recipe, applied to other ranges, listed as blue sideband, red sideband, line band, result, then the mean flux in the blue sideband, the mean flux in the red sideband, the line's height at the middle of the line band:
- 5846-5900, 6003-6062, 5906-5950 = 2.8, 22.3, 18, 20.8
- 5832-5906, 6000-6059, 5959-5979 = 0.8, 21.8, 18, 19.4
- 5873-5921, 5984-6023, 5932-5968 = 2.0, 22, 18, 20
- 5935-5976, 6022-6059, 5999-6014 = 0.9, 19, 18.3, 18.6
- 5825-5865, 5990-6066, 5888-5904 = -1.9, 20.3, 18.2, 19.7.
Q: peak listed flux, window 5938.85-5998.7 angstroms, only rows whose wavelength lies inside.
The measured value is 23.1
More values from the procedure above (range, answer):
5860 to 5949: 25.5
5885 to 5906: 24.1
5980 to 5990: 20.2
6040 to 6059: 19.5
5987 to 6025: 22.9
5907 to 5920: 21.6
